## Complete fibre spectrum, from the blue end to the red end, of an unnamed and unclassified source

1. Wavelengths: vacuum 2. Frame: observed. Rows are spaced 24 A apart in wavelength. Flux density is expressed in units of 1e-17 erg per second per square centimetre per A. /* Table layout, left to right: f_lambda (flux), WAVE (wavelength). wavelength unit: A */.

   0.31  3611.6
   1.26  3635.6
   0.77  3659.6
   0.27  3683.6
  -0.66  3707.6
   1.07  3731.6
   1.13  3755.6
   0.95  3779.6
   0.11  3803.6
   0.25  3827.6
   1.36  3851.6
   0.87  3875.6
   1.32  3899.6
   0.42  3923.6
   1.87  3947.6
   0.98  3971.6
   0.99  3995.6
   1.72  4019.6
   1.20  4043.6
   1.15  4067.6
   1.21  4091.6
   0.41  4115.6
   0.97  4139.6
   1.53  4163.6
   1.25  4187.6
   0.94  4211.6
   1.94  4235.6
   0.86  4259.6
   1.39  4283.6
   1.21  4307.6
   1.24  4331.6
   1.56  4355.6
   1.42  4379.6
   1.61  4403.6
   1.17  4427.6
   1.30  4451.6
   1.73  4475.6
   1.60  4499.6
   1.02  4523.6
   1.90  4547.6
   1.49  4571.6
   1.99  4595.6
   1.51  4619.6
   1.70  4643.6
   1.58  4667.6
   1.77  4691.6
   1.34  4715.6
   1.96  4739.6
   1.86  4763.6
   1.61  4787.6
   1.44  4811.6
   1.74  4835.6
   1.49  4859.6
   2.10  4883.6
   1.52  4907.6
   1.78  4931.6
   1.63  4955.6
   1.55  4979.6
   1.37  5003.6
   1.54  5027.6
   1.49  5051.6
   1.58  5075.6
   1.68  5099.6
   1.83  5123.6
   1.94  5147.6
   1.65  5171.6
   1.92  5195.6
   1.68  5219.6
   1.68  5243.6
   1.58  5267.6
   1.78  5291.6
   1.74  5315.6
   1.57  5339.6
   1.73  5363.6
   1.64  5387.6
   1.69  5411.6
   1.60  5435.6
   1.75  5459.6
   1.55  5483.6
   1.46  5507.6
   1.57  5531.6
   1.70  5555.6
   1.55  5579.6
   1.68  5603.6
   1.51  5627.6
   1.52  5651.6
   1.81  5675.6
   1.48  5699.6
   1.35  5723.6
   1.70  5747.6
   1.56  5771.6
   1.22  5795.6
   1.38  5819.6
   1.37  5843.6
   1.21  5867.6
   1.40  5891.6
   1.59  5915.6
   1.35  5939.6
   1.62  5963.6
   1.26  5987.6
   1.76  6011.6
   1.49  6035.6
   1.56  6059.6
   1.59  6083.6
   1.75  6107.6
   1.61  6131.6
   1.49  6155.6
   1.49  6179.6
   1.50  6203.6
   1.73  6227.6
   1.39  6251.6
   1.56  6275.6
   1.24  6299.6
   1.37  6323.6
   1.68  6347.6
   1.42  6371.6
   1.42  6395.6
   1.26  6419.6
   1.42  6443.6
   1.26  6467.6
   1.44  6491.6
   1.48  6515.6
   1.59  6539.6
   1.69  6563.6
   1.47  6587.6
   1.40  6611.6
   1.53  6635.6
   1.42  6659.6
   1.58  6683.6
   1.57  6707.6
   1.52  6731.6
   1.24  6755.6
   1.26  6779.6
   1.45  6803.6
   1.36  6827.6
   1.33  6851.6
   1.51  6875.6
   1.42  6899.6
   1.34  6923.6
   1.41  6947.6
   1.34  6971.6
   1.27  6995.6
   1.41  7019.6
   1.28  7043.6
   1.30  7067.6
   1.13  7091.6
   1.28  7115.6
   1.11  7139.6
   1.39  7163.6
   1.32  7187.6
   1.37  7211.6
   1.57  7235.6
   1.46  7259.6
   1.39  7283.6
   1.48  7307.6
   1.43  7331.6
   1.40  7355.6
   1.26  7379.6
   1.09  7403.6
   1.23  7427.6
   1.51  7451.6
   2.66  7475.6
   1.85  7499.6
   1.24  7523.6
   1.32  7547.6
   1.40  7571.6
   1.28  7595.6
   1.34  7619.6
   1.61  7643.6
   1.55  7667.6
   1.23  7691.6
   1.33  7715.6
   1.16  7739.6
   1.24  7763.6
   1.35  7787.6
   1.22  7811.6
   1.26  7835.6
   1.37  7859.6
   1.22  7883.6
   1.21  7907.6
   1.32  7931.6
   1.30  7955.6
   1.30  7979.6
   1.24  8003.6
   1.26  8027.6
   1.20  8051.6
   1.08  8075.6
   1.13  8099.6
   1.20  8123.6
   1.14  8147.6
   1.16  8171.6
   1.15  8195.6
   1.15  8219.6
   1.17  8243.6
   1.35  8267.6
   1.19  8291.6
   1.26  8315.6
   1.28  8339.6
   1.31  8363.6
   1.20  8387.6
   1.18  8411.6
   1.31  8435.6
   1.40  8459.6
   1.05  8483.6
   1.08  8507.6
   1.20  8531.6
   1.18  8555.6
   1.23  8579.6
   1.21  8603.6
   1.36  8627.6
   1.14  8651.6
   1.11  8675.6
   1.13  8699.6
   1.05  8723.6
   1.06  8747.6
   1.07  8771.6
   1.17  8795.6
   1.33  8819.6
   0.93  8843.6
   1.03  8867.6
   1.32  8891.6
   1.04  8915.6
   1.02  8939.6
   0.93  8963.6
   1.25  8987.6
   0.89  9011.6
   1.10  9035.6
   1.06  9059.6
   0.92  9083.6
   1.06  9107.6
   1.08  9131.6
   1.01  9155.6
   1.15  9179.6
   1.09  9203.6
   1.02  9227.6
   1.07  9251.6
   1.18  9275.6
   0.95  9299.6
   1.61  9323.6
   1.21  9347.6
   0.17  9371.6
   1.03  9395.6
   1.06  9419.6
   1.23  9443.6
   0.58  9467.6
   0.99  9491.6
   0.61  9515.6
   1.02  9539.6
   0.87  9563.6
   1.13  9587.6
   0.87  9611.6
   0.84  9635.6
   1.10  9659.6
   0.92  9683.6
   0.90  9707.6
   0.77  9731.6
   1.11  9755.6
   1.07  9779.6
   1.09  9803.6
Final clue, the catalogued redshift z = 0.138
